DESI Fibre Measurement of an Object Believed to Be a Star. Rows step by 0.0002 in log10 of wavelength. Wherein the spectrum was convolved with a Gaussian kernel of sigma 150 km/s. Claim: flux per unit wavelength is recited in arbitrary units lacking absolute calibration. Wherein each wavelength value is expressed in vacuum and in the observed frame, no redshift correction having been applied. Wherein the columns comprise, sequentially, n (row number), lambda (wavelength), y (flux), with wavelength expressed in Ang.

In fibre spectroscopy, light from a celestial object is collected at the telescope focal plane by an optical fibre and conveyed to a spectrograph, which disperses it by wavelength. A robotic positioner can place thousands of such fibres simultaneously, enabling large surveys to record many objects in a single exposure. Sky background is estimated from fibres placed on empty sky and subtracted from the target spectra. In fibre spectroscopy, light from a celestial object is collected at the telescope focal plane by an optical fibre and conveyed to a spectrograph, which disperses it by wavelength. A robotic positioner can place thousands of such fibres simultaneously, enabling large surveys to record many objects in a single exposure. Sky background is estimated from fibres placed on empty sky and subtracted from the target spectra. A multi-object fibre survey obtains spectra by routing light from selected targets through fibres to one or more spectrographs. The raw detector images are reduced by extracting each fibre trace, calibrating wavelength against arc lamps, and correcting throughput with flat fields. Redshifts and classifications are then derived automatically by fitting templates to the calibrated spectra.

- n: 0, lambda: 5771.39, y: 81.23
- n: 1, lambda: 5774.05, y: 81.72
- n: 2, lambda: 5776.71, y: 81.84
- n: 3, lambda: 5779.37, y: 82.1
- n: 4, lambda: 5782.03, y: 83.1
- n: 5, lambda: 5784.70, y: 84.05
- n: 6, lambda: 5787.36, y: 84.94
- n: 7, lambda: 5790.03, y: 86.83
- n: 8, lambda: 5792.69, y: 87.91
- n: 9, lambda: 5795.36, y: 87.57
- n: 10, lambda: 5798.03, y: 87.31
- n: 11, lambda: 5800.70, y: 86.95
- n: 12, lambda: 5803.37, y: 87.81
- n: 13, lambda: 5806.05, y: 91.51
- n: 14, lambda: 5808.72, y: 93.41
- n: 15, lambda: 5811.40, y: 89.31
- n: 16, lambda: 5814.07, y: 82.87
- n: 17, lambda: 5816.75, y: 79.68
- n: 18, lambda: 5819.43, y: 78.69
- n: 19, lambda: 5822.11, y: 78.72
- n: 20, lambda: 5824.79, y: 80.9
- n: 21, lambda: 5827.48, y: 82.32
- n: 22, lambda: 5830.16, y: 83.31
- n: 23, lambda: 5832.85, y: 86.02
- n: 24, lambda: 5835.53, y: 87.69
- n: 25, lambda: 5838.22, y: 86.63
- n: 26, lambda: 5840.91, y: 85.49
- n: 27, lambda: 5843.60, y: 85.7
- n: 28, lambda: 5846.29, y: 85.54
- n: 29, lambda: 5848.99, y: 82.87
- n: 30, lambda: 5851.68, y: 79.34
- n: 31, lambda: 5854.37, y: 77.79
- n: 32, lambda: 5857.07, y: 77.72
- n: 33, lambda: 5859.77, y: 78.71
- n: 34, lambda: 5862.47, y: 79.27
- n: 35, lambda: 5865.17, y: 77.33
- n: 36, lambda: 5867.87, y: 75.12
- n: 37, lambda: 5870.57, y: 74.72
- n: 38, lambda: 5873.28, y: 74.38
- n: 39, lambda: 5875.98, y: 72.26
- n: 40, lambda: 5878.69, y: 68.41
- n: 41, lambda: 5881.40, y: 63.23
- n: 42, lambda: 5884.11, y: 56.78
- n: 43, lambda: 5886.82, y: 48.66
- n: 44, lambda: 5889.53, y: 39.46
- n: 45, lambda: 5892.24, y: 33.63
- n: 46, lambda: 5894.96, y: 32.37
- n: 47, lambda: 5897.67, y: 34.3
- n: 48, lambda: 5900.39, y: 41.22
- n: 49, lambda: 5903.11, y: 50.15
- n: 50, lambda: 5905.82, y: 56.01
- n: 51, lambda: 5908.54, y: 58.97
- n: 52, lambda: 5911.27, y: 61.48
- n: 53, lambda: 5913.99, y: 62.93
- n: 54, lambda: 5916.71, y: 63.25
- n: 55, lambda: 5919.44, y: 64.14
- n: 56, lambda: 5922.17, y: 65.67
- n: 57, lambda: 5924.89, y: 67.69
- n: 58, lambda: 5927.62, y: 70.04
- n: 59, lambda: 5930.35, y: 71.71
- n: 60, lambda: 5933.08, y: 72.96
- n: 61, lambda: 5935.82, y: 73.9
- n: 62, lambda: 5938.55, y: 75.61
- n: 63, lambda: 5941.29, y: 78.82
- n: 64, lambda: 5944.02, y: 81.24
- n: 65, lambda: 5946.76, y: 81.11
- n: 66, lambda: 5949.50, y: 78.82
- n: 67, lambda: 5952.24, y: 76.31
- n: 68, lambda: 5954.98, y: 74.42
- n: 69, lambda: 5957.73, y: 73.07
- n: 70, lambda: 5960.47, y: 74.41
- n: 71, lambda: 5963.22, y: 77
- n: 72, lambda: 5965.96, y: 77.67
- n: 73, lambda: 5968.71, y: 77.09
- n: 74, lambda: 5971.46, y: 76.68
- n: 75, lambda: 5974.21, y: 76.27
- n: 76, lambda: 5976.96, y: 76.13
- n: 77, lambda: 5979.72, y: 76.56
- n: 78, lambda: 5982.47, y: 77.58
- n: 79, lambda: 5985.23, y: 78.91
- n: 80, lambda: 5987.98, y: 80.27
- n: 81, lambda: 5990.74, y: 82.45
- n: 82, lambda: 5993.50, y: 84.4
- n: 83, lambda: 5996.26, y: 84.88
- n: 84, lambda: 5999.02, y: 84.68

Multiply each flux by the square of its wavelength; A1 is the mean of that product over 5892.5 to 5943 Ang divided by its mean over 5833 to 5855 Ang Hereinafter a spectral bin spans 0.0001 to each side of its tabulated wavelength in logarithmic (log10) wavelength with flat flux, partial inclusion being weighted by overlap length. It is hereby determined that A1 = 0.74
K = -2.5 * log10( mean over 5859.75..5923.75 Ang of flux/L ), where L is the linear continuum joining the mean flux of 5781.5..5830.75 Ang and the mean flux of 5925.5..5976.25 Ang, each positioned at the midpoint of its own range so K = 0.32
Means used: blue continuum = 85.2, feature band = 59.3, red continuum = 75.8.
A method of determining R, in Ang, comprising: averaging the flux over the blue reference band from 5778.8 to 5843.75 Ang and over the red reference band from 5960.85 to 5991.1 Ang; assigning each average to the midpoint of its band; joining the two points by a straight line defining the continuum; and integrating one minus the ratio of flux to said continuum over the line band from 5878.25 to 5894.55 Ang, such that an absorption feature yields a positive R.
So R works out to 6.4 Ang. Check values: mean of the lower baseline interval 85.3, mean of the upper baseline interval 77.6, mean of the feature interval 49.6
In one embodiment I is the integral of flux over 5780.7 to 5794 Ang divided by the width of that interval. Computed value 85.4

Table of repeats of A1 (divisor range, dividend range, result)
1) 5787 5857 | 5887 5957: 0.76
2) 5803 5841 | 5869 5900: 0.65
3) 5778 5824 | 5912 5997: 0.93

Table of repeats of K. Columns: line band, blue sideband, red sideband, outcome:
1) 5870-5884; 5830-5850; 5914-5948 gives 0.16 mag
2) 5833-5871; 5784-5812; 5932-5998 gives 0.05 mag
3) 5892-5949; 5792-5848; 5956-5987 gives 0.26 mag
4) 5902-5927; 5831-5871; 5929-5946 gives 0.25 mag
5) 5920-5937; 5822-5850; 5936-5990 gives 0.13 mag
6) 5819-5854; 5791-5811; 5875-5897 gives -0.15 mag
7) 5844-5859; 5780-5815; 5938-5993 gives 0.04 mag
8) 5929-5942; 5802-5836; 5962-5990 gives 0.07 mag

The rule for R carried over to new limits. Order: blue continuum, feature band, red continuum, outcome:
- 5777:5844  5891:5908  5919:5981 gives 7.86 Ang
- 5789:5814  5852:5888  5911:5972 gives 4.27 Ang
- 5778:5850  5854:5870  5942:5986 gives 0.98 Ang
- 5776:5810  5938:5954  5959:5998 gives 0.27 Ang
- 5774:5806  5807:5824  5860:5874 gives -0.26 Ang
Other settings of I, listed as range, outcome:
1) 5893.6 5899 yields 33.3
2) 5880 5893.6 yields 48.4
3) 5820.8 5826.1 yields 79.8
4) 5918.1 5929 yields 66.9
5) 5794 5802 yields 87.3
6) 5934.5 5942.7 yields 76.2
